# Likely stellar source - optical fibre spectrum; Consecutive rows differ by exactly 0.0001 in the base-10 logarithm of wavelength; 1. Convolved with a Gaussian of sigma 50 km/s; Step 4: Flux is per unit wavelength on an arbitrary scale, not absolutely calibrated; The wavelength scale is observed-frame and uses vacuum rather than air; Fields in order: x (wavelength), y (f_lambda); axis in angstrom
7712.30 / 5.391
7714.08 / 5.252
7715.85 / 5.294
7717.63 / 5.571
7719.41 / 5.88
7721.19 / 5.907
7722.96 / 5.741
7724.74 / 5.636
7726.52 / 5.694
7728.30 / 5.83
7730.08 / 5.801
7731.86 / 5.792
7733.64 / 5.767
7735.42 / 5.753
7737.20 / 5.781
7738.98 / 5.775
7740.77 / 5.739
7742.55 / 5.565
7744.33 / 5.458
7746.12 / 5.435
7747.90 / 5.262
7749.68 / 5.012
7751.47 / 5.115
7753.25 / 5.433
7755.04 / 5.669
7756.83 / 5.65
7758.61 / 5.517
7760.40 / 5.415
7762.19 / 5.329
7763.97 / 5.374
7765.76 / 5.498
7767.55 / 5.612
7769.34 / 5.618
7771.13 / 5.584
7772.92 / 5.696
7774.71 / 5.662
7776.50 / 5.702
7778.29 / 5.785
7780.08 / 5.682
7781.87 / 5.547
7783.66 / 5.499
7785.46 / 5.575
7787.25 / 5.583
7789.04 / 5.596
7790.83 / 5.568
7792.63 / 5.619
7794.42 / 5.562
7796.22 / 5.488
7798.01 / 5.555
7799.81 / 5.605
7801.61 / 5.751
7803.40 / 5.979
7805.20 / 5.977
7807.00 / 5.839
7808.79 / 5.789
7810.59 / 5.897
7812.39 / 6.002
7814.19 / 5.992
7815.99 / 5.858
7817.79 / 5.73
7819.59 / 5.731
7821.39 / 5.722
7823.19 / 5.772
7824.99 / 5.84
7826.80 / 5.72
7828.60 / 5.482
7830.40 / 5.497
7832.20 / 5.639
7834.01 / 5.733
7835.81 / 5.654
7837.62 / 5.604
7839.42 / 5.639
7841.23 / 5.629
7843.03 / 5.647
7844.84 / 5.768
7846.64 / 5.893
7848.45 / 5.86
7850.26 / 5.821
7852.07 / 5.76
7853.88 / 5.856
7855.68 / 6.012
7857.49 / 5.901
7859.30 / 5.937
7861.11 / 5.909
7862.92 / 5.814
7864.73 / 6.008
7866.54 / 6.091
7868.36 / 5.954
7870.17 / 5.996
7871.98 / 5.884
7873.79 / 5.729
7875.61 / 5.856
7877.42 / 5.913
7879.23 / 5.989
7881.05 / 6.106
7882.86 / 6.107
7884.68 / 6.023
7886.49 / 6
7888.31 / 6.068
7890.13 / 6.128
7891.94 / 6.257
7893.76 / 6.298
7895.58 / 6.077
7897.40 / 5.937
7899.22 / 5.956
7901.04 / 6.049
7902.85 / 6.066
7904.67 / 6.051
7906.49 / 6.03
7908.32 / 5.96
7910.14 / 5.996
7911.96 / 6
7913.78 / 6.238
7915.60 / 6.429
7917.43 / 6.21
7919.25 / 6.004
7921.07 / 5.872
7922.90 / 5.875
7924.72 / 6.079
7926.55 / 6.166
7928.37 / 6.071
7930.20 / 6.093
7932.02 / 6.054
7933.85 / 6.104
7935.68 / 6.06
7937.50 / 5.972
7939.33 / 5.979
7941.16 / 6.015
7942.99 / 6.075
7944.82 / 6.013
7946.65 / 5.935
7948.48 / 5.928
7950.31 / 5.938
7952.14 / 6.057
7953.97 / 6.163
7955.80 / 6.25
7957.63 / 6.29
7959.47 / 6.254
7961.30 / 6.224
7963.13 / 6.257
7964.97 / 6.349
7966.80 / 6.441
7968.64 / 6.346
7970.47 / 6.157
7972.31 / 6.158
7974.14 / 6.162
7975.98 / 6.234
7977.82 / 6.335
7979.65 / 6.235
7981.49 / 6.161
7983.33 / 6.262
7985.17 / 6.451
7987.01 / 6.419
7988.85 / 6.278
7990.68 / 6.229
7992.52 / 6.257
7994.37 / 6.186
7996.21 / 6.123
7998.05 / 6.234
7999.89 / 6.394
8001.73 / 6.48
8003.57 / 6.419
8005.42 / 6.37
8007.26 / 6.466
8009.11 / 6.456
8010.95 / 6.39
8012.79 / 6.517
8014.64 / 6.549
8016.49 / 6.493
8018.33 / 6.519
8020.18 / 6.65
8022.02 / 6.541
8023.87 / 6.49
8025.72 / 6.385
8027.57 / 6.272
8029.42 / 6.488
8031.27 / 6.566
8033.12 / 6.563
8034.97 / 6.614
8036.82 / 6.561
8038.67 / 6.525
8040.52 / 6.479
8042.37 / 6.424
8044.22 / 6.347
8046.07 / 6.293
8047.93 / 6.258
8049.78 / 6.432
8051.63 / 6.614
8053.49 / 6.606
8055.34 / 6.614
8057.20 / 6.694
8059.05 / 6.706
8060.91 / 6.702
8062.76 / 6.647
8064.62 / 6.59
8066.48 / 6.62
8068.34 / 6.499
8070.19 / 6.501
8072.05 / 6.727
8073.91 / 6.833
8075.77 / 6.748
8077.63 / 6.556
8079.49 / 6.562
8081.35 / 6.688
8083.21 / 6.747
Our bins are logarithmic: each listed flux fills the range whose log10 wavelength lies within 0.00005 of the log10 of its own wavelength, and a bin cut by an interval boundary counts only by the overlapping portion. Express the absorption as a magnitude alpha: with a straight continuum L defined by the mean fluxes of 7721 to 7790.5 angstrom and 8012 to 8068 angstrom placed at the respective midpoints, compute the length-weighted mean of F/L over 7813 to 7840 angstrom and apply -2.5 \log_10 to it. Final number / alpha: 0.021 mag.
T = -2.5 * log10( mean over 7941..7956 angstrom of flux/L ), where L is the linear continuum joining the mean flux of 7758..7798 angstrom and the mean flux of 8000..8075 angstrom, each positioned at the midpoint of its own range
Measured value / 0.03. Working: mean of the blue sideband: 5.57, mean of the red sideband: 6.52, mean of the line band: 6.03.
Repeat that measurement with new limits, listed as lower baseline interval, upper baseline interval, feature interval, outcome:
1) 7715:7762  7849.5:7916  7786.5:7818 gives 0.01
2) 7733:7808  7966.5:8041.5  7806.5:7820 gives -0.02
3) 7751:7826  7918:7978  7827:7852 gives 0.02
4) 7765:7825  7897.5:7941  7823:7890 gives 0.01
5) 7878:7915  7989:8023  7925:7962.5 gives 0.02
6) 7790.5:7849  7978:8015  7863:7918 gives -0.01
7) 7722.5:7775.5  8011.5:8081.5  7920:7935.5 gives 0.02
